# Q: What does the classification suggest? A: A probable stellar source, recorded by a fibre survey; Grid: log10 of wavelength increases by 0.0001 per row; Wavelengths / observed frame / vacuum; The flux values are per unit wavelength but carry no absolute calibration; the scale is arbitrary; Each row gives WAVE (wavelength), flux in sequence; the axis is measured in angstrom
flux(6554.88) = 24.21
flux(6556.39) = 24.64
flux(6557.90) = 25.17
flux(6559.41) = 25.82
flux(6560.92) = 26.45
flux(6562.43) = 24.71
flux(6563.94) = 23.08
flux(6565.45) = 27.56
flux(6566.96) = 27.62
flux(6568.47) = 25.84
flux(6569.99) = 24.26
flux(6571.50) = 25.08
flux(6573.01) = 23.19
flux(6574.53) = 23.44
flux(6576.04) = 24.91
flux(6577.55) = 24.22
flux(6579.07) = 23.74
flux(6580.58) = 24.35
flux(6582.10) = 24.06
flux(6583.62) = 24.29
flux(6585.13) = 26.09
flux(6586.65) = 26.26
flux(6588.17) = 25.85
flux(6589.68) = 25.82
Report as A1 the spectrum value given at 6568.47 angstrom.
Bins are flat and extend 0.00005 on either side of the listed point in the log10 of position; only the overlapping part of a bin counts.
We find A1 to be 25.84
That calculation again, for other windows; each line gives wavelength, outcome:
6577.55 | 24.22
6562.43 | 24.71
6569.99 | 24.26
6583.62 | 24.29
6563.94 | 23.08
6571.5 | 25.08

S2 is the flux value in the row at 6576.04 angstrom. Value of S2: 24.91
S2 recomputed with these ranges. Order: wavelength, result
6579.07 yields 23.74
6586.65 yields 26.26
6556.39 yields 24.64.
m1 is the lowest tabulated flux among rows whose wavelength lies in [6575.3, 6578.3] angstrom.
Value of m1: 24.22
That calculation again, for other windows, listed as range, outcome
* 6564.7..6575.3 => 23.19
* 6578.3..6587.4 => 23.74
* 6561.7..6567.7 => 23.08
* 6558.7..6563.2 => 24.71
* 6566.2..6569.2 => 25.84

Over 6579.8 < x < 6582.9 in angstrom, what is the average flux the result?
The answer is 24.2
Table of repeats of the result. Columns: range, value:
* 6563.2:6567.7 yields 26.1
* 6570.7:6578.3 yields 24.2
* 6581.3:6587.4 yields 25.1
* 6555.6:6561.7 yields 25.5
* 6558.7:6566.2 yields 25.5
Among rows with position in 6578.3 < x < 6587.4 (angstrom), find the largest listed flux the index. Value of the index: 26.26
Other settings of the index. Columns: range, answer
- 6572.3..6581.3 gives 24.91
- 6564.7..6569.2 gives 27.62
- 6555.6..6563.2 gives 26.45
